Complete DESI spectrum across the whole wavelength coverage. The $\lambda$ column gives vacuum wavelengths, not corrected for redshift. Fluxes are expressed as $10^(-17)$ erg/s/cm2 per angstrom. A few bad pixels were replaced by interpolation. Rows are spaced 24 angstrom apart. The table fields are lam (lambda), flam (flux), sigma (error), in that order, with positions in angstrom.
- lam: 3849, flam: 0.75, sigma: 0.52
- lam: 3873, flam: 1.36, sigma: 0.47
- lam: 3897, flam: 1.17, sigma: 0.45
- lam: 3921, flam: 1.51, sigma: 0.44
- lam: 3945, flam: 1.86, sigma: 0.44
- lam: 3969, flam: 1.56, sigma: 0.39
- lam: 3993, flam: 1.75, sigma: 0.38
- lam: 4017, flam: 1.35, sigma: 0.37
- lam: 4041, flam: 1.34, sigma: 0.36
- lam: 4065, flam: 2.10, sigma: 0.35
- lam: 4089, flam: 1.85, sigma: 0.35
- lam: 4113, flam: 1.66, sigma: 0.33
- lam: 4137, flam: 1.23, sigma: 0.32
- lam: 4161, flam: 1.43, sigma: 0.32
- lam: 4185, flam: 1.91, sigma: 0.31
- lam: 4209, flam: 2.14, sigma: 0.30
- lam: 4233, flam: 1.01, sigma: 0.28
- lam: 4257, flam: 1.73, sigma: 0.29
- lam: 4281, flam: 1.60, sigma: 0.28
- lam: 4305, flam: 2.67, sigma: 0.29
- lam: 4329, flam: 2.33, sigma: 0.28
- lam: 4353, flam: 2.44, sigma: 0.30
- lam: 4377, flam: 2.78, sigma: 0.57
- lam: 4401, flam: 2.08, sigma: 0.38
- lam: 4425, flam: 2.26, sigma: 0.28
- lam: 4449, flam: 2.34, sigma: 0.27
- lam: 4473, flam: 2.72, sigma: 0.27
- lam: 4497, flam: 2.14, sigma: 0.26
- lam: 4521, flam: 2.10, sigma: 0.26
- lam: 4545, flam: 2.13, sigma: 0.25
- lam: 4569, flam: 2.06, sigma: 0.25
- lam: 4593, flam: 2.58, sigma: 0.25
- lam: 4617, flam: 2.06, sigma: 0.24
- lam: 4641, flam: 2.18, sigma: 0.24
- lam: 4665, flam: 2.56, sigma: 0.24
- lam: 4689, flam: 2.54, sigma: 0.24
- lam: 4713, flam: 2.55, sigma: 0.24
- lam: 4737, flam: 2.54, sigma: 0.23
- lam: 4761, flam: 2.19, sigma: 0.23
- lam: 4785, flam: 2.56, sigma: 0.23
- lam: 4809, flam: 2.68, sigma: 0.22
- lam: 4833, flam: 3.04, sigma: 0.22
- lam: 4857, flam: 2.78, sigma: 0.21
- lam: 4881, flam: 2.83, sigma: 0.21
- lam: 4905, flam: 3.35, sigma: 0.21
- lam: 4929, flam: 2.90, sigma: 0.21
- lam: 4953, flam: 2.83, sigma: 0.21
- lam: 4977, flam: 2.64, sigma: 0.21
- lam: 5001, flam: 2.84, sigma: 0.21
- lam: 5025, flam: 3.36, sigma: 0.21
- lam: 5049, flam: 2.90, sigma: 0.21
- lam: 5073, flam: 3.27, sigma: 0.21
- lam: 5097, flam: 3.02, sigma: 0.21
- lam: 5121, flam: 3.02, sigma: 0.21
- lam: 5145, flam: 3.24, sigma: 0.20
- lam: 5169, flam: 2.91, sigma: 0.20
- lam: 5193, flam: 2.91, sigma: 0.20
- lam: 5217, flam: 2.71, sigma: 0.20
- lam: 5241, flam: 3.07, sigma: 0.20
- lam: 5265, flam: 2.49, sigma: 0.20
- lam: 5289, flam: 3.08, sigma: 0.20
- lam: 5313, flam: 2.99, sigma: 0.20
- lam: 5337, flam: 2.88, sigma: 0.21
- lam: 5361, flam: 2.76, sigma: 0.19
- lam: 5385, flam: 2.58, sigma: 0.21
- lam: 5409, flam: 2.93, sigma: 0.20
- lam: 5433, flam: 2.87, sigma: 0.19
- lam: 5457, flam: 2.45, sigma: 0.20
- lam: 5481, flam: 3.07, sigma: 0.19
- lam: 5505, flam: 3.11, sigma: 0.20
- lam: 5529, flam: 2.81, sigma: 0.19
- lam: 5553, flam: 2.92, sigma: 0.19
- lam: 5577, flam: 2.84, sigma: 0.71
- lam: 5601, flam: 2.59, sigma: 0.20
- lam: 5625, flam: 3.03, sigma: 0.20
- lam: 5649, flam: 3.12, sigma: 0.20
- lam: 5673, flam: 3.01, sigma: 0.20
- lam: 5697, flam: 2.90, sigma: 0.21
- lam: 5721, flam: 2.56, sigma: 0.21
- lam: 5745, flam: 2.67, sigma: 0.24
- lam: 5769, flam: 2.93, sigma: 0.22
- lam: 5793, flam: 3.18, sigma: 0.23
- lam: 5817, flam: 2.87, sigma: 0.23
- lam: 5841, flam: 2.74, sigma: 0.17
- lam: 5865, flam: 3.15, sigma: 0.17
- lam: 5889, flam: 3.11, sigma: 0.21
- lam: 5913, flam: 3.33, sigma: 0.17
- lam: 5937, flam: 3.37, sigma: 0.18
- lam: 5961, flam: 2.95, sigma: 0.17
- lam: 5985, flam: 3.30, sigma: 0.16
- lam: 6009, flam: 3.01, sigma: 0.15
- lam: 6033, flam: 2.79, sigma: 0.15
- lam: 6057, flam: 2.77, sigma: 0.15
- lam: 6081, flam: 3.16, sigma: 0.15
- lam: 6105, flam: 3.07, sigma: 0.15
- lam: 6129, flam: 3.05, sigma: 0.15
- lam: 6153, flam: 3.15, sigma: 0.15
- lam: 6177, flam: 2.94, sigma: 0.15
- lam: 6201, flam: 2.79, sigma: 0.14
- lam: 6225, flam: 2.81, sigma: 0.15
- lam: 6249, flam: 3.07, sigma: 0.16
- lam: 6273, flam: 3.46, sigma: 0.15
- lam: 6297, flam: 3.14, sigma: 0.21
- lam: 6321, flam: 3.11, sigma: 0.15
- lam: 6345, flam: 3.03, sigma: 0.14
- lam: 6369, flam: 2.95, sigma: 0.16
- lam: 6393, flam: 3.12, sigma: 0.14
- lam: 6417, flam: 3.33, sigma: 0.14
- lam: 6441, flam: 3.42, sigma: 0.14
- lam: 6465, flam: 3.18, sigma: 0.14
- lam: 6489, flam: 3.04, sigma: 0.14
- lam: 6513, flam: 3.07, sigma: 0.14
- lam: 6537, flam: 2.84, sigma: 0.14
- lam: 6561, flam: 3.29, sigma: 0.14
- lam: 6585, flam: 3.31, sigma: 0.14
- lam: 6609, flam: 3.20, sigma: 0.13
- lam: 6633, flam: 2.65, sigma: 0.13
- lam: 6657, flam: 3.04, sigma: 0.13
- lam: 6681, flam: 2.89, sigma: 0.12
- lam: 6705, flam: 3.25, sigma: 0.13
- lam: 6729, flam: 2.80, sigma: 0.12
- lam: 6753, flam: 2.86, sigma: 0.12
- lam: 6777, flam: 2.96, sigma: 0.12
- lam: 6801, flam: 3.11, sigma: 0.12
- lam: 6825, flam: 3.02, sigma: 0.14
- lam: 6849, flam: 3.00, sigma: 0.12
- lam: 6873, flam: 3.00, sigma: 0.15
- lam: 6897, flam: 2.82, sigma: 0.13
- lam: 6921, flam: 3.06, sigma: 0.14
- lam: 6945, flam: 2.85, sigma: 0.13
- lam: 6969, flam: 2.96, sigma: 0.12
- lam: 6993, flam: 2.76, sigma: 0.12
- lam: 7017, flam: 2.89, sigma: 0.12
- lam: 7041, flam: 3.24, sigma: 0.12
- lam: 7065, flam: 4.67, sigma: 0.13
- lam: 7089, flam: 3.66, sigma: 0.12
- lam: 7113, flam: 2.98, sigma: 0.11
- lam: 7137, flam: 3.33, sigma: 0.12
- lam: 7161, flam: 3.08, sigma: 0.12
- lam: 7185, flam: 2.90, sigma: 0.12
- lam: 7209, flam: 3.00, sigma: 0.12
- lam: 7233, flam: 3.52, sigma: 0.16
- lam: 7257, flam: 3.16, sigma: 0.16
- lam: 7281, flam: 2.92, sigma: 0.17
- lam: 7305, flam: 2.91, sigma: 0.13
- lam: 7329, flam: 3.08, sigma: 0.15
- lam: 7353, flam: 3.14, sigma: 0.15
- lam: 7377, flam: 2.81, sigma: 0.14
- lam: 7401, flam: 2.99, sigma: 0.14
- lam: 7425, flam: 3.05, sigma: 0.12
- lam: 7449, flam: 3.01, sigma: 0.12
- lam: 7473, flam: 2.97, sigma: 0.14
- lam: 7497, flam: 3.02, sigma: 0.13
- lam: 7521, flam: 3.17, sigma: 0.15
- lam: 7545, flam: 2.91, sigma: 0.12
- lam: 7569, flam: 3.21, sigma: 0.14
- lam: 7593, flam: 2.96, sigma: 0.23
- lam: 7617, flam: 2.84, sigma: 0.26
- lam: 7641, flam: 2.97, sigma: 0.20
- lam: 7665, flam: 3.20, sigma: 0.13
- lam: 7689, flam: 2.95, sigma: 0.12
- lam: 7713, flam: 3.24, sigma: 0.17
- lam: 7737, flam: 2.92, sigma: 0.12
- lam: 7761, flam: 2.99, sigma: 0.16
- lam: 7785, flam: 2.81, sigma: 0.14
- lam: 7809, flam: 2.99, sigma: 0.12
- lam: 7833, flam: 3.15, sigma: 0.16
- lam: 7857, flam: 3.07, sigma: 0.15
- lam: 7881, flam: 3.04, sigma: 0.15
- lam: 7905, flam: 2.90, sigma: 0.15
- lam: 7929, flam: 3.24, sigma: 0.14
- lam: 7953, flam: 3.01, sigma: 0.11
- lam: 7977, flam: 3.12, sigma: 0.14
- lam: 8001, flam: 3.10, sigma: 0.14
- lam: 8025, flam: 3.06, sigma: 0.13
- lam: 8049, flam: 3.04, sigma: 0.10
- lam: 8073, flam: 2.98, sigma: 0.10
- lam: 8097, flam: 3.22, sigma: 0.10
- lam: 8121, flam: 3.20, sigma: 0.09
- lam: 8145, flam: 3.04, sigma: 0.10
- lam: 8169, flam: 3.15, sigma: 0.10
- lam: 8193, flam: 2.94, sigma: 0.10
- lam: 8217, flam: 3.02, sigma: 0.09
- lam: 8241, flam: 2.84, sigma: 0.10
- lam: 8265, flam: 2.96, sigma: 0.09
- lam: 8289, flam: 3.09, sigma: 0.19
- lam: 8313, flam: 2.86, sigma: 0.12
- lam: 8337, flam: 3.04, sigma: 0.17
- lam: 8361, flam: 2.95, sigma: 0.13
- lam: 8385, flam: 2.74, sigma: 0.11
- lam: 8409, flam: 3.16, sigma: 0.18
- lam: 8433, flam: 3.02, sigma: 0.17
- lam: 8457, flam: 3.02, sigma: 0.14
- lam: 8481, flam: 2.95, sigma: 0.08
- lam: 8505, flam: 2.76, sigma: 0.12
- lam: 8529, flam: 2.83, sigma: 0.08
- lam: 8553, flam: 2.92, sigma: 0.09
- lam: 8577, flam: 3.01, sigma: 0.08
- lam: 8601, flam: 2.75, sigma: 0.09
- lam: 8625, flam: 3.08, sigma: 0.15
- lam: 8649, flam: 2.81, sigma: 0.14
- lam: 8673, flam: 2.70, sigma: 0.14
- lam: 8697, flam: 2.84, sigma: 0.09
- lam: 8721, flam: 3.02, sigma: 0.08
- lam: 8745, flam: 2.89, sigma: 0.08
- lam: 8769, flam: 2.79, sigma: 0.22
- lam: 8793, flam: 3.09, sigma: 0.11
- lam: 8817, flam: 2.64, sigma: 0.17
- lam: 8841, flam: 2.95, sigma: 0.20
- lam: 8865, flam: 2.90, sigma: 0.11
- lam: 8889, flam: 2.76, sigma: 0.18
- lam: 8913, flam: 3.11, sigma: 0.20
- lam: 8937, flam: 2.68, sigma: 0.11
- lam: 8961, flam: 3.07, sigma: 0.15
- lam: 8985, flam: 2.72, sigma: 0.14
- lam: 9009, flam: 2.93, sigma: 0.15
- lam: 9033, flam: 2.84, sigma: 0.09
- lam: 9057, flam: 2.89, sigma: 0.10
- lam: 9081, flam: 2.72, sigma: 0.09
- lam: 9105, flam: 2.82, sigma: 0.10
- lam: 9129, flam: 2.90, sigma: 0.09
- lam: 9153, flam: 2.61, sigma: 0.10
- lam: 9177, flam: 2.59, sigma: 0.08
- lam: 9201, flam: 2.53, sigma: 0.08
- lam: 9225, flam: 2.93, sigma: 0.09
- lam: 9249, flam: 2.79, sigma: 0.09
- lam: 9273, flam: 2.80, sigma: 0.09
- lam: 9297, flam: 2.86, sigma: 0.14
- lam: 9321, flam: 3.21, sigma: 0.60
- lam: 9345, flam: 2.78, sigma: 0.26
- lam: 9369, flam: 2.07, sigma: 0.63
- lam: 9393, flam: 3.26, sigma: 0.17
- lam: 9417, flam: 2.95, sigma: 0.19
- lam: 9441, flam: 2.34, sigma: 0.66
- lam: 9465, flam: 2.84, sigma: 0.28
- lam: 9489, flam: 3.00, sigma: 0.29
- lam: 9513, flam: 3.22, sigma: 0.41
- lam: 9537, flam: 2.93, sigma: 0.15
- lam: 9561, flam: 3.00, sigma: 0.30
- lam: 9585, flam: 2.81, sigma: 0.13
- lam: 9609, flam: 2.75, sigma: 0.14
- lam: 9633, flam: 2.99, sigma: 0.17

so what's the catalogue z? 0.076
